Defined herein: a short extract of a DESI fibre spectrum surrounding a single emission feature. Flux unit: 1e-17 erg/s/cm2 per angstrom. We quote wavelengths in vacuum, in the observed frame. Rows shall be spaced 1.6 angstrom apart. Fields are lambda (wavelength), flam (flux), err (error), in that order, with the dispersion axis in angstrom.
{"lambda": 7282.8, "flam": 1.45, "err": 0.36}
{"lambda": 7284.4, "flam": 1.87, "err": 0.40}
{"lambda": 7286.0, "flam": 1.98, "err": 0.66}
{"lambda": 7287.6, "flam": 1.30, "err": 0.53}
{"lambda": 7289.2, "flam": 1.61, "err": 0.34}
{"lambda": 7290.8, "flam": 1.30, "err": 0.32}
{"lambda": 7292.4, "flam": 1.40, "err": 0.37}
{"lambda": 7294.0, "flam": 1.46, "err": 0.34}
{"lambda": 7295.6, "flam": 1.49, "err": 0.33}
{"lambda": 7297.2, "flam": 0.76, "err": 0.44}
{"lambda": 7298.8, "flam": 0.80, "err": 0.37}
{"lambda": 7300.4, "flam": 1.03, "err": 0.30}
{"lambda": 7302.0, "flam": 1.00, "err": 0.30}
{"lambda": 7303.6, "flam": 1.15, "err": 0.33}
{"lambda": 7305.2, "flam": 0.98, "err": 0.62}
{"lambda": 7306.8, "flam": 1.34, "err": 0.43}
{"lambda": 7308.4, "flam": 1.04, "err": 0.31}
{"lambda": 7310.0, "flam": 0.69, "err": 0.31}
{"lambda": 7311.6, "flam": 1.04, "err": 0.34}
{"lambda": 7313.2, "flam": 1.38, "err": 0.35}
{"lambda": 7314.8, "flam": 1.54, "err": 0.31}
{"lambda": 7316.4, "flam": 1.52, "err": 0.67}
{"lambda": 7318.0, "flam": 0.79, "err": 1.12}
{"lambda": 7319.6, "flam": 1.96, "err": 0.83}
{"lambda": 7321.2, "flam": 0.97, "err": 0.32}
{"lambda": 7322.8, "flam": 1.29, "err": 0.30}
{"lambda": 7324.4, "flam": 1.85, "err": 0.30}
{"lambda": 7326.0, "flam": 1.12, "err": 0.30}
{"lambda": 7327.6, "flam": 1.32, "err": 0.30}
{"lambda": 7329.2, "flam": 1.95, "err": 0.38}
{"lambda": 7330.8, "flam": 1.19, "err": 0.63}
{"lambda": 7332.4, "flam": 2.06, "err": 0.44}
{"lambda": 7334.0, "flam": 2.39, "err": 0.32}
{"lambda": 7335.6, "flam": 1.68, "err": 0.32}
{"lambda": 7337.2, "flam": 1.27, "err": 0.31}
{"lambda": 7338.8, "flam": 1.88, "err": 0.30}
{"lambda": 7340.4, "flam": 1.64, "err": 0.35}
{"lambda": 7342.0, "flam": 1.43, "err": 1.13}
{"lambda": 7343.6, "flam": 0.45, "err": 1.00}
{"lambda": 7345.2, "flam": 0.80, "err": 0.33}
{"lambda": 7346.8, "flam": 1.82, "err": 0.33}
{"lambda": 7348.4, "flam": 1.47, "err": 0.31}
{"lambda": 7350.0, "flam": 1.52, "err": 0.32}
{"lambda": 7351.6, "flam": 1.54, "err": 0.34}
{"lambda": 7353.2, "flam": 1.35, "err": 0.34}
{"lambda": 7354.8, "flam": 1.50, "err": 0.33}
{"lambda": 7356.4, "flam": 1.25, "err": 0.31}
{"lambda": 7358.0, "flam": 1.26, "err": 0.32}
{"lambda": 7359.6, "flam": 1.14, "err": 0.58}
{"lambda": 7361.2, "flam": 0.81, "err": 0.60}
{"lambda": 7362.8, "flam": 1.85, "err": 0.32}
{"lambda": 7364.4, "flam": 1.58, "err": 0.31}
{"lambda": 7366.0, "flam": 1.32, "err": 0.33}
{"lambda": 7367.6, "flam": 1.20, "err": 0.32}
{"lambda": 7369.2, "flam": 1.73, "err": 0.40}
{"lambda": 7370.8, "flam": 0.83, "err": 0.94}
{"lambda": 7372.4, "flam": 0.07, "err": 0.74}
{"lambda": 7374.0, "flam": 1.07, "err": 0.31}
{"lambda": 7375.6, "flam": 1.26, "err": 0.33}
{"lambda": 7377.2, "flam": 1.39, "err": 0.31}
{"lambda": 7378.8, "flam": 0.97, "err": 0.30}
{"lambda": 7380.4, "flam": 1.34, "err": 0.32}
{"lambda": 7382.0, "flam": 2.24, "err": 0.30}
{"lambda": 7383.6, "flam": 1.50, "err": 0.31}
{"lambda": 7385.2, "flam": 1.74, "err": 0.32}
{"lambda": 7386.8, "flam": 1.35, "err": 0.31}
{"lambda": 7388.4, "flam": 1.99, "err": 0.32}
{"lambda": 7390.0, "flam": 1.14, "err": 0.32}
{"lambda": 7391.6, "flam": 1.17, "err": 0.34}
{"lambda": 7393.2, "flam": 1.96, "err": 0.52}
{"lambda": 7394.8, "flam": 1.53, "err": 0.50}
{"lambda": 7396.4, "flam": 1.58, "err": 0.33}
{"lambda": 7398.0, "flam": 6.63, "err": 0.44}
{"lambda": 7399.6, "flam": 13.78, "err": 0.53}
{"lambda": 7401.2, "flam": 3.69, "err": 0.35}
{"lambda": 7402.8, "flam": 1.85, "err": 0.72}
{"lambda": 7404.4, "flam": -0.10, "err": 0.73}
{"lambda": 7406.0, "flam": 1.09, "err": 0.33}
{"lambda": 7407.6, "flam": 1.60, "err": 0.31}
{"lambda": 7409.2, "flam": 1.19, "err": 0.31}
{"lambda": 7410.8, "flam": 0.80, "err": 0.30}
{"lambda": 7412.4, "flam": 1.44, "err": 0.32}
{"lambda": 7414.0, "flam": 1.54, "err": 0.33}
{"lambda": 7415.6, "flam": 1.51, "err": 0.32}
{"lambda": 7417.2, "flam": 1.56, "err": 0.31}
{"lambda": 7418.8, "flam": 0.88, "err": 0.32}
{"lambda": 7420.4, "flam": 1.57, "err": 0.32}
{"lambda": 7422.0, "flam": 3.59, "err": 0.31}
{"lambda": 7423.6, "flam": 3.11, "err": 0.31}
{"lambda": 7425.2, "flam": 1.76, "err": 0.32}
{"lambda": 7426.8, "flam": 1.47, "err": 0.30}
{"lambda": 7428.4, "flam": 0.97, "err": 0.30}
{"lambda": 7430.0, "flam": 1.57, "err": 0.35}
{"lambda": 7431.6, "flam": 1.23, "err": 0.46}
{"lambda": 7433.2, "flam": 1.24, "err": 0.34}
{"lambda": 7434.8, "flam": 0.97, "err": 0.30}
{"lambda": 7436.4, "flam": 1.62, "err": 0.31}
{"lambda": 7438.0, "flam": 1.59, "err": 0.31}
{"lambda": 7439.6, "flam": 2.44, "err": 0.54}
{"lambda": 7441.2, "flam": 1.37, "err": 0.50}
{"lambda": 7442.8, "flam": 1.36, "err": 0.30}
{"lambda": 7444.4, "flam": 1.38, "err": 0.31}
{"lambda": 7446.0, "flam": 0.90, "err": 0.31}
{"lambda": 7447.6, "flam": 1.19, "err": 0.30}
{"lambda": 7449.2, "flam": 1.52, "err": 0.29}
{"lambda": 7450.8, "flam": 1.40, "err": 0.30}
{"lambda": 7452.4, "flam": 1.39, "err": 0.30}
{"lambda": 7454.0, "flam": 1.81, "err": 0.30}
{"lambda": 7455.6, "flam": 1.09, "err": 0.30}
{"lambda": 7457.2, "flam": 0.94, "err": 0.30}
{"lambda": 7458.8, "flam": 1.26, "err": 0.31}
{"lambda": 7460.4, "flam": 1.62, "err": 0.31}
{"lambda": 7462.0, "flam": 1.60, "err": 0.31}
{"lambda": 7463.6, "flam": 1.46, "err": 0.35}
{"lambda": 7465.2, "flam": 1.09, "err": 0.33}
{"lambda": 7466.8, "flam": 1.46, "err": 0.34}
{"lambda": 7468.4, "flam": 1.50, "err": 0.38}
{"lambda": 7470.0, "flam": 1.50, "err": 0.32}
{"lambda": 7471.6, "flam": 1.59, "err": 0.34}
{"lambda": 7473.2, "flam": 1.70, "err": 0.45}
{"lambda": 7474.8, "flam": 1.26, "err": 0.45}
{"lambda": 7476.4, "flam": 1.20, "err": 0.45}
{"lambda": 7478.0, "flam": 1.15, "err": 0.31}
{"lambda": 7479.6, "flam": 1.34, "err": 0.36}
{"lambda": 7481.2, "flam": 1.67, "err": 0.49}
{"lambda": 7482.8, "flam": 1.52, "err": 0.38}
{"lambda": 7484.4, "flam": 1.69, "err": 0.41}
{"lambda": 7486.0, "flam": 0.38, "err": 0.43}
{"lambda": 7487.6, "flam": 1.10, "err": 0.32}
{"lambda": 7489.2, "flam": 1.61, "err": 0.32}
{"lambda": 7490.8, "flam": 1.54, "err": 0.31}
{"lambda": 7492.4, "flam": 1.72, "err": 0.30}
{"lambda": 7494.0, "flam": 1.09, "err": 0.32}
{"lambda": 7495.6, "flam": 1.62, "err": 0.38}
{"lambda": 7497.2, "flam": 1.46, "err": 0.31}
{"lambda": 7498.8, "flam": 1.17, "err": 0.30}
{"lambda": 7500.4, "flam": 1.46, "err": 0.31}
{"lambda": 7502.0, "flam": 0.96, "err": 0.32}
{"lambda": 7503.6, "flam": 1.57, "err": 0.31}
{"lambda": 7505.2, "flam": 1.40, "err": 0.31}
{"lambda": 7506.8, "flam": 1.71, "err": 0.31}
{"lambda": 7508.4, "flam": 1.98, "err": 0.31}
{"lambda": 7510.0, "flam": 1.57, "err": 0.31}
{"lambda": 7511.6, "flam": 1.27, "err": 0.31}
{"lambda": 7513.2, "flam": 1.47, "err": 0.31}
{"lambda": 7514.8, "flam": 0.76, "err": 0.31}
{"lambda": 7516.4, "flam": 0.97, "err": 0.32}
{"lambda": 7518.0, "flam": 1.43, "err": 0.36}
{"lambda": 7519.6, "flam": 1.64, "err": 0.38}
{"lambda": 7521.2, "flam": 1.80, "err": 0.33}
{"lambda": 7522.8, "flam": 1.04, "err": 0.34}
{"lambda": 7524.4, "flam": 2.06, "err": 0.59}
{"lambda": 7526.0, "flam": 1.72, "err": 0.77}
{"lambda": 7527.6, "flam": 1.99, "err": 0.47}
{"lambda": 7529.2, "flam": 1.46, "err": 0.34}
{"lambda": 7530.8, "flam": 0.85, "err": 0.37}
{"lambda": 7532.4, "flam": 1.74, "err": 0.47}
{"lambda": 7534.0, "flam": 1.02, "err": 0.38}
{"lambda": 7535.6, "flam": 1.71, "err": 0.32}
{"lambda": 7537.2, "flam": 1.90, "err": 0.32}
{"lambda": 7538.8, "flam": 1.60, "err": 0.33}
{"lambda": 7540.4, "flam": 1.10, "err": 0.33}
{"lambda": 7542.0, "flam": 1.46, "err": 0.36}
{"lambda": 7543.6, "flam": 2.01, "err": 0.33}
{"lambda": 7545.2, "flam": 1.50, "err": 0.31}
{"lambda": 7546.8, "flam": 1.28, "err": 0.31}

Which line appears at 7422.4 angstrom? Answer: [N II] 6583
